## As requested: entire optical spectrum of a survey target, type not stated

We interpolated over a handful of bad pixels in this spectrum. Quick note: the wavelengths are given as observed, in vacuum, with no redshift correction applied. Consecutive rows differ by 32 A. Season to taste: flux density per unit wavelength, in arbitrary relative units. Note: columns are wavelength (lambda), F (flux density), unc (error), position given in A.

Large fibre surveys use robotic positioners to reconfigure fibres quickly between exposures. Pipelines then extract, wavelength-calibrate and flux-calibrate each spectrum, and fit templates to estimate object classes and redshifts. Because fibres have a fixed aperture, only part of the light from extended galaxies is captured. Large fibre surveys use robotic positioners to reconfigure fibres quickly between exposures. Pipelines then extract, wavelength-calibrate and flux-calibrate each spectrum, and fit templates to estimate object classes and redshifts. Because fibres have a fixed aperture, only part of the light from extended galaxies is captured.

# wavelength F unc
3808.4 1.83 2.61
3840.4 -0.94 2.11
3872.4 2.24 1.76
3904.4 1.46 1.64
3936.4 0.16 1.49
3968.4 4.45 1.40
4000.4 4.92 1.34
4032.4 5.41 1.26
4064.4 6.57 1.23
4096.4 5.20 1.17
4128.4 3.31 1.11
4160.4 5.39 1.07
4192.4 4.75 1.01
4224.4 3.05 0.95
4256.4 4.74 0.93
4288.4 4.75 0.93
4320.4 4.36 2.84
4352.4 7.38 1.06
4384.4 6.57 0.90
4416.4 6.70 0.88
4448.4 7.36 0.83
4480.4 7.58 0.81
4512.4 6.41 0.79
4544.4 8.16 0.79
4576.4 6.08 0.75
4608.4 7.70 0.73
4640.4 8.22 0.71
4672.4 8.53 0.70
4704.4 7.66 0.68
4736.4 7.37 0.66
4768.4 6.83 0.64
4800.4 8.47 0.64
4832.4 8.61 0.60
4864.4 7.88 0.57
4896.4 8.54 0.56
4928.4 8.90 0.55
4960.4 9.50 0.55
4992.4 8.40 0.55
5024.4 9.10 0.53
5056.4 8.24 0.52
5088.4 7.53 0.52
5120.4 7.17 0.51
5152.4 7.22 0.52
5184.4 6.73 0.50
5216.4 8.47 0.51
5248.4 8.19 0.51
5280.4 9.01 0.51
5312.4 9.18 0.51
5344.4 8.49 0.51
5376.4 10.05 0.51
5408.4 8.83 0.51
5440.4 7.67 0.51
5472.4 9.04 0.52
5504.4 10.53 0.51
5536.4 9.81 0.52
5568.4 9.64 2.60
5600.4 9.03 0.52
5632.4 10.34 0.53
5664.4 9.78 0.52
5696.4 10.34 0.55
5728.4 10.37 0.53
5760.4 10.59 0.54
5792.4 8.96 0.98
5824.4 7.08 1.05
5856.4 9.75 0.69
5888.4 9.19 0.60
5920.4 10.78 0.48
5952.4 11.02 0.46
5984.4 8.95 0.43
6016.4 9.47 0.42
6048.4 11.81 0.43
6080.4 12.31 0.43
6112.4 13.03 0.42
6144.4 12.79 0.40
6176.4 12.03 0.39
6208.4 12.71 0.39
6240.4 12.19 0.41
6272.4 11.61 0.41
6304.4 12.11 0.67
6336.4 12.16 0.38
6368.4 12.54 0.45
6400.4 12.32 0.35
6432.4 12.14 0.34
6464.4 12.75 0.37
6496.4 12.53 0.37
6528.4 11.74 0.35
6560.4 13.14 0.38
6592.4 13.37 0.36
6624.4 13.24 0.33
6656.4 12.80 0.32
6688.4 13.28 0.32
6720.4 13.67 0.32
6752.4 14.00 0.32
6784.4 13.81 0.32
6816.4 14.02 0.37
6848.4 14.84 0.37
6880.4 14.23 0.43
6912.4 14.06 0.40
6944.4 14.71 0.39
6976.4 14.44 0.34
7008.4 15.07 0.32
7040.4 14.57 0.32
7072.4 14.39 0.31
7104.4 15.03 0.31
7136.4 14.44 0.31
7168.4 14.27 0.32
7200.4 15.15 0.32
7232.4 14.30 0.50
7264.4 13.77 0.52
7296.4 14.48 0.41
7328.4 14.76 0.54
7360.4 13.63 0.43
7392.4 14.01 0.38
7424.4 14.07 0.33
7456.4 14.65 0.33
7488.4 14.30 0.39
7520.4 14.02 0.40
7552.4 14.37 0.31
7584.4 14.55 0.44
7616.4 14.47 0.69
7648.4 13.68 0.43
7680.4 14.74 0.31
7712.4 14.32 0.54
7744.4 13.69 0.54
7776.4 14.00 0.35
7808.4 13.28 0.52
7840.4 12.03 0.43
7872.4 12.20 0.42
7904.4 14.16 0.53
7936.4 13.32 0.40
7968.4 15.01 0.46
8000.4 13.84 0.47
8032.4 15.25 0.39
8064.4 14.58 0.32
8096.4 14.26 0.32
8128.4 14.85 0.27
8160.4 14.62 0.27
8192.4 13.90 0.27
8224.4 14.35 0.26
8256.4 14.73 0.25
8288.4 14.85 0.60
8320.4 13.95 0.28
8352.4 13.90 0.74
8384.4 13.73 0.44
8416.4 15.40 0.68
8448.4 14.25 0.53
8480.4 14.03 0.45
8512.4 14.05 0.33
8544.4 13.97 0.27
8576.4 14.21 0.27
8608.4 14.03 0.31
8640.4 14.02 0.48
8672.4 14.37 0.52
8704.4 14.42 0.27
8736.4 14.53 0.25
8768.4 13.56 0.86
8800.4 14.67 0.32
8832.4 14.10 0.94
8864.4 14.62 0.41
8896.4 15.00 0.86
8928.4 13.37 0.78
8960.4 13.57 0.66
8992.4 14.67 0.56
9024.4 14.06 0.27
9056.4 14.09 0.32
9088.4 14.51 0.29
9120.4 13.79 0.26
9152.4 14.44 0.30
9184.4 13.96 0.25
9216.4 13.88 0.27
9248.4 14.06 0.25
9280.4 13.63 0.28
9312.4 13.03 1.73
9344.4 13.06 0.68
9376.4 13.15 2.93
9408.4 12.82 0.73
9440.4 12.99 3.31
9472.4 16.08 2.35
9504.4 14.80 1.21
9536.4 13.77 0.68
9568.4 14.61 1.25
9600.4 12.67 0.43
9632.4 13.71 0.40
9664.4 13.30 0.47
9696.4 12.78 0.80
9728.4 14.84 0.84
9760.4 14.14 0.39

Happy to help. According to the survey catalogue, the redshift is 0.52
